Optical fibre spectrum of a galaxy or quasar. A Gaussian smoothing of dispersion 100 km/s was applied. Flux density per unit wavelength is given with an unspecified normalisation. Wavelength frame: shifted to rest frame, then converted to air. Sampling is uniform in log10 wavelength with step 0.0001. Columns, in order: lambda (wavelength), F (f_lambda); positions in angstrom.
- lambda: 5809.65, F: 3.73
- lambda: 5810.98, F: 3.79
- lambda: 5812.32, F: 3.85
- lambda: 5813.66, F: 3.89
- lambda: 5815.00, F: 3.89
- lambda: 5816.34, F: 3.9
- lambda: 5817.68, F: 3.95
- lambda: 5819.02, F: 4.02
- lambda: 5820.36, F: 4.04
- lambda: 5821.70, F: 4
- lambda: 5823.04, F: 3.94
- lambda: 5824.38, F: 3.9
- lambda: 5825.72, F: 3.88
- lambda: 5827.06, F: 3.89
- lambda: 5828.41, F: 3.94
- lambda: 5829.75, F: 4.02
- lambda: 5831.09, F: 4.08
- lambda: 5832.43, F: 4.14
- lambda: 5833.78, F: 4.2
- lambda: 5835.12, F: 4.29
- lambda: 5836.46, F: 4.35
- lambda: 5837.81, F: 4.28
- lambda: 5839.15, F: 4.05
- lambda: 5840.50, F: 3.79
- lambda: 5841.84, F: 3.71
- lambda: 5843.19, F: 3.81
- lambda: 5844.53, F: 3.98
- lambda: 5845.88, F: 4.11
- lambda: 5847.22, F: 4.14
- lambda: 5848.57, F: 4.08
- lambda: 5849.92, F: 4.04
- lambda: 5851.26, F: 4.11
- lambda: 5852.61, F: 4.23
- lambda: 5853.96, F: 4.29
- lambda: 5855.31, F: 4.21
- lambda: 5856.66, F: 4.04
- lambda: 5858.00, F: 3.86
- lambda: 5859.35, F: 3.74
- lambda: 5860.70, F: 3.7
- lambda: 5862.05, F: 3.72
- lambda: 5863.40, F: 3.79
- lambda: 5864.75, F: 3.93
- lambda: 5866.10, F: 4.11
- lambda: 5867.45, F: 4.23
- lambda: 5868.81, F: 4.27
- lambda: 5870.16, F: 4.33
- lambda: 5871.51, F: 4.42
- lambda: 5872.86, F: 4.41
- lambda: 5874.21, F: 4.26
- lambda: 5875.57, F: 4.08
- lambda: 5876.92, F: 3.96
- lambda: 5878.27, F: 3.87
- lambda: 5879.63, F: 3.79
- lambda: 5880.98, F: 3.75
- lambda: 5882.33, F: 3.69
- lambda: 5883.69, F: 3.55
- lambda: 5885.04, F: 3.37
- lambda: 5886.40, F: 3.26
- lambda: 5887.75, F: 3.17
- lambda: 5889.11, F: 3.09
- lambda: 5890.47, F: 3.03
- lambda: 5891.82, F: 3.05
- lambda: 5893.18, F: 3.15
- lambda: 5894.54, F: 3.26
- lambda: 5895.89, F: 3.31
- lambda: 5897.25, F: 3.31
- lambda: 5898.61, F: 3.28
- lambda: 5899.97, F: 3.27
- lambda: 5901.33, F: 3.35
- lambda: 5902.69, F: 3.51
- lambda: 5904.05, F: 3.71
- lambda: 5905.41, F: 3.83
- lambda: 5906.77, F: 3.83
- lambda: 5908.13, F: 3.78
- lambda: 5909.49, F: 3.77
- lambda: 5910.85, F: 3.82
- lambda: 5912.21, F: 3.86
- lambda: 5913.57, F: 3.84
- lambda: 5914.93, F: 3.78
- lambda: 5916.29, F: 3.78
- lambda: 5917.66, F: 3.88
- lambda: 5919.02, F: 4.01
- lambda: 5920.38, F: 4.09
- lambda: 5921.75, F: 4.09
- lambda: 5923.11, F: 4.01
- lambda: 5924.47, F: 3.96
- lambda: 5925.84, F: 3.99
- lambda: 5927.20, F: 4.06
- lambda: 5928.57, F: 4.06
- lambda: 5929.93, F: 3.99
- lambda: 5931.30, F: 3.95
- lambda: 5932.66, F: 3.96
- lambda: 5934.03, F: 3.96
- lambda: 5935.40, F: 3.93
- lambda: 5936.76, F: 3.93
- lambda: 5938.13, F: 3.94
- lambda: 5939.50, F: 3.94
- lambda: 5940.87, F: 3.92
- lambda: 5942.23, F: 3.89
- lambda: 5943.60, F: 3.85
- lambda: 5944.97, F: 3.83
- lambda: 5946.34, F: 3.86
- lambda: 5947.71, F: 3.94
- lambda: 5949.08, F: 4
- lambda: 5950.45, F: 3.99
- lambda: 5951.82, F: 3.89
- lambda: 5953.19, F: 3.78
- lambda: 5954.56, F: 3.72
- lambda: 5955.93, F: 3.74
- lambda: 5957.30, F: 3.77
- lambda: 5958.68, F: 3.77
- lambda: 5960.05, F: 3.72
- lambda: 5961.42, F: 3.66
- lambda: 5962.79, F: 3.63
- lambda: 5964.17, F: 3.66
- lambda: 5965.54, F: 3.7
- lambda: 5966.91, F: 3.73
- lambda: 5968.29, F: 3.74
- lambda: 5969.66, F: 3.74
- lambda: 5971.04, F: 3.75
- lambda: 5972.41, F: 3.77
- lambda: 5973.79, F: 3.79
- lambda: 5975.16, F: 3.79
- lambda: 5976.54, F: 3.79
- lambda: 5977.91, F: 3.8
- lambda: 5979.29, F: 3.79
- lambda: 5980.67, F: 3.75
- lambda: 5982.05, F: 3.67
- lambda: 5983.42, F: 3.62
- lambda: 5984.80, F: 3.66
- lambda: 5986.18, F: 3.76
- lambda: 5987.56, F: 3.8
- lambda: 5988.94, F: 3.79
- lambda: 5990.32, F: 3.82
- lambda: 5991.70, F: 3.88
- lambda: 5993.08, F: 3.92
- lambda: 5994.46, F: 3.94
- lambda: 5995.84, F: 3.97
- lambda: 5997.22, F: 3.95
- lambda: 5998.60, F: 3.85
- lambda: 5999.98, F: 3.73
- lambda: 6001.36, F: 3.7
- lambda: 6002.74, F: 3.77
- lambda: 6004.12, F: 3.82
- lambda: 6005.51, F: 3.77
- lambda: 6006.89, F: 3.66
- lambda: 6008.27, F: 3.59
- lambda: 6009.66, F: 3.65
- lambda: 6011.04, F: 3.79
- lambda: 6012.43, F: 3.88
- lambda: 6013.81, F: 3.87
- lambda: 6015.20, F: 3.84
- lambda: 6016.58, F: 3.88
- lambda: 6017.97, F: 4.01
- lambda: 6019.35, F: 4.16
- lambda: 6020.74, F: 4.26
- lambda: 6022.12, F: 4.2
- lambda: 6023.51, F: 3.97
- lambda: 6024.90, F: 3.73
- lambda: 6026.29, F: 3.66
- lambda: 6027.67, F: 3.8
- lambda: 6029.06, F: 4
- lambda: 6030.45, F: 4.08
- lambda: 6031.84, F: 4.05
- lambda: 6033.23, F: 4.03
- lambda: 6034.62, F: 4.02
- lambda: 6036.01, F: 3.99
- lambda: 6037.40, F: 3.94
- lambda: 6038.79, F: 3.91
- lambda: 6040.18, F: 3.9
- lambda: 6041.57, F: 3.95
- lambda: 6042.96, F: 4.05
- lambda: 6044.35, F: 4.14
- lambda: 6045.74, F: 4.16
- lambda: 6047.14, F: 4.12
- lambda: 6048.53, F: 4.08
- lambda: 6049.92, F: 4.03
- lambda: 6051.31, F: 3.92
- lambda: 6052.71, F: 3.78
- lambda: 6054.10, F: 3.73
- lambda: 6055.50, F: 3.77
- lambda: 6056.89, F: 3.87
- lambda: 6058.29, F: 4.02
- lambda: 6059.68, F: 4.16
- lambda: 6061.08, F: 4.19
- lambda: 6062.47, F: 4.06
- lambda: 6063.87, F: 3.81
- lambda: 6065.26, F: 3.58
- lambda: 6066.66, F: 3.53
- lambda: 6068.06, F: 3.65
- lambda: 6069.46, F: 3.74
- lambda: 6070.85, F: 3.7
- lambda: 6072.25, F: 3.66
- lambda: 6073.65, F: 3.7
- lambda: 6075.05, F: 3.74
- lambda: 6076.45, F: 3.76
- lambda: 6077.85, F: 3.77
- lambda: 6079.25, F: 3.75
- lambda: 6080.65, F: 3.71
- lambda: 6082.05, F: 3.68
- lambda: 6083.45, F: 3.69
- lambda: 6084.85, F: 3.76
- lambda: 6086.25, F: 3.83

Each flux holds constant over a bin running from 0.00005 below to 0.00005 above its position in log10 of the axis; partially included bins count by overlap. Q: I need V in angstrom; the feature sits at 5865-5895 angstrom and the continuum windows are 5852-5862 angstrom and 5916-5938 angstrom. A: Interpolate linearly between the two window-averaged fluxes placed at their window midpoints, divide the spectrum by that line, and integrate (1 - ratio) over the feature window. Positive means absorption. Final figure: 1.9 angstrom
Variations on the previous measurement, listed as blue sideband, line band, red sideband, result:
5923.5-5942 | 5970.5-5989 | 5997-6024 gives 0.74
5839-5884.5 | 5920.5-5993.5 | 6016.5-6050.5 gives 2.98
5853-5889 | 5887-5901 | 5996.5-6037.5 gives 2.53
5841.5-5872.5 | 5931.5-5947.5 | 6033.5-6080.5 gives 0.26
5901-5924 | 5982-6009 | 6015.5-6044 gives 1.03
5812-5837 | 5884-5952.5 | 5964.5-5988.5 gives 2.07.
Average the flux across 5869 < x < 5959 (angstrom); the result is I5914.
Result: 3.78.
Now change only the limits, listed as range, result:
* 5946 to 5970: 3.78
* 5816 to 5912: 3.84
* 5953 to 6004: 3.77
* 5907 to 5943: 3.93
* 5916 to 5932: 3.99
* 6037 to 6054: 3.99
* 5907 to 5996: 3.84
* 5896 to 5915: 3.62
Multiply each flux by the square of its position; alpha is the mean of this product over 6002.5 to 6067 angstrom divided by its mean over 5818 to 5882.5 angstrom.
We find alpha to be 1.0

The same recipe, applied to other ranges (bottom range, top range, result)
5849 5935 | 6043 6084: 1.07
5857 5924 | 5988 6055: 1.09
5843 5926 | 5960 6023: 1.04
